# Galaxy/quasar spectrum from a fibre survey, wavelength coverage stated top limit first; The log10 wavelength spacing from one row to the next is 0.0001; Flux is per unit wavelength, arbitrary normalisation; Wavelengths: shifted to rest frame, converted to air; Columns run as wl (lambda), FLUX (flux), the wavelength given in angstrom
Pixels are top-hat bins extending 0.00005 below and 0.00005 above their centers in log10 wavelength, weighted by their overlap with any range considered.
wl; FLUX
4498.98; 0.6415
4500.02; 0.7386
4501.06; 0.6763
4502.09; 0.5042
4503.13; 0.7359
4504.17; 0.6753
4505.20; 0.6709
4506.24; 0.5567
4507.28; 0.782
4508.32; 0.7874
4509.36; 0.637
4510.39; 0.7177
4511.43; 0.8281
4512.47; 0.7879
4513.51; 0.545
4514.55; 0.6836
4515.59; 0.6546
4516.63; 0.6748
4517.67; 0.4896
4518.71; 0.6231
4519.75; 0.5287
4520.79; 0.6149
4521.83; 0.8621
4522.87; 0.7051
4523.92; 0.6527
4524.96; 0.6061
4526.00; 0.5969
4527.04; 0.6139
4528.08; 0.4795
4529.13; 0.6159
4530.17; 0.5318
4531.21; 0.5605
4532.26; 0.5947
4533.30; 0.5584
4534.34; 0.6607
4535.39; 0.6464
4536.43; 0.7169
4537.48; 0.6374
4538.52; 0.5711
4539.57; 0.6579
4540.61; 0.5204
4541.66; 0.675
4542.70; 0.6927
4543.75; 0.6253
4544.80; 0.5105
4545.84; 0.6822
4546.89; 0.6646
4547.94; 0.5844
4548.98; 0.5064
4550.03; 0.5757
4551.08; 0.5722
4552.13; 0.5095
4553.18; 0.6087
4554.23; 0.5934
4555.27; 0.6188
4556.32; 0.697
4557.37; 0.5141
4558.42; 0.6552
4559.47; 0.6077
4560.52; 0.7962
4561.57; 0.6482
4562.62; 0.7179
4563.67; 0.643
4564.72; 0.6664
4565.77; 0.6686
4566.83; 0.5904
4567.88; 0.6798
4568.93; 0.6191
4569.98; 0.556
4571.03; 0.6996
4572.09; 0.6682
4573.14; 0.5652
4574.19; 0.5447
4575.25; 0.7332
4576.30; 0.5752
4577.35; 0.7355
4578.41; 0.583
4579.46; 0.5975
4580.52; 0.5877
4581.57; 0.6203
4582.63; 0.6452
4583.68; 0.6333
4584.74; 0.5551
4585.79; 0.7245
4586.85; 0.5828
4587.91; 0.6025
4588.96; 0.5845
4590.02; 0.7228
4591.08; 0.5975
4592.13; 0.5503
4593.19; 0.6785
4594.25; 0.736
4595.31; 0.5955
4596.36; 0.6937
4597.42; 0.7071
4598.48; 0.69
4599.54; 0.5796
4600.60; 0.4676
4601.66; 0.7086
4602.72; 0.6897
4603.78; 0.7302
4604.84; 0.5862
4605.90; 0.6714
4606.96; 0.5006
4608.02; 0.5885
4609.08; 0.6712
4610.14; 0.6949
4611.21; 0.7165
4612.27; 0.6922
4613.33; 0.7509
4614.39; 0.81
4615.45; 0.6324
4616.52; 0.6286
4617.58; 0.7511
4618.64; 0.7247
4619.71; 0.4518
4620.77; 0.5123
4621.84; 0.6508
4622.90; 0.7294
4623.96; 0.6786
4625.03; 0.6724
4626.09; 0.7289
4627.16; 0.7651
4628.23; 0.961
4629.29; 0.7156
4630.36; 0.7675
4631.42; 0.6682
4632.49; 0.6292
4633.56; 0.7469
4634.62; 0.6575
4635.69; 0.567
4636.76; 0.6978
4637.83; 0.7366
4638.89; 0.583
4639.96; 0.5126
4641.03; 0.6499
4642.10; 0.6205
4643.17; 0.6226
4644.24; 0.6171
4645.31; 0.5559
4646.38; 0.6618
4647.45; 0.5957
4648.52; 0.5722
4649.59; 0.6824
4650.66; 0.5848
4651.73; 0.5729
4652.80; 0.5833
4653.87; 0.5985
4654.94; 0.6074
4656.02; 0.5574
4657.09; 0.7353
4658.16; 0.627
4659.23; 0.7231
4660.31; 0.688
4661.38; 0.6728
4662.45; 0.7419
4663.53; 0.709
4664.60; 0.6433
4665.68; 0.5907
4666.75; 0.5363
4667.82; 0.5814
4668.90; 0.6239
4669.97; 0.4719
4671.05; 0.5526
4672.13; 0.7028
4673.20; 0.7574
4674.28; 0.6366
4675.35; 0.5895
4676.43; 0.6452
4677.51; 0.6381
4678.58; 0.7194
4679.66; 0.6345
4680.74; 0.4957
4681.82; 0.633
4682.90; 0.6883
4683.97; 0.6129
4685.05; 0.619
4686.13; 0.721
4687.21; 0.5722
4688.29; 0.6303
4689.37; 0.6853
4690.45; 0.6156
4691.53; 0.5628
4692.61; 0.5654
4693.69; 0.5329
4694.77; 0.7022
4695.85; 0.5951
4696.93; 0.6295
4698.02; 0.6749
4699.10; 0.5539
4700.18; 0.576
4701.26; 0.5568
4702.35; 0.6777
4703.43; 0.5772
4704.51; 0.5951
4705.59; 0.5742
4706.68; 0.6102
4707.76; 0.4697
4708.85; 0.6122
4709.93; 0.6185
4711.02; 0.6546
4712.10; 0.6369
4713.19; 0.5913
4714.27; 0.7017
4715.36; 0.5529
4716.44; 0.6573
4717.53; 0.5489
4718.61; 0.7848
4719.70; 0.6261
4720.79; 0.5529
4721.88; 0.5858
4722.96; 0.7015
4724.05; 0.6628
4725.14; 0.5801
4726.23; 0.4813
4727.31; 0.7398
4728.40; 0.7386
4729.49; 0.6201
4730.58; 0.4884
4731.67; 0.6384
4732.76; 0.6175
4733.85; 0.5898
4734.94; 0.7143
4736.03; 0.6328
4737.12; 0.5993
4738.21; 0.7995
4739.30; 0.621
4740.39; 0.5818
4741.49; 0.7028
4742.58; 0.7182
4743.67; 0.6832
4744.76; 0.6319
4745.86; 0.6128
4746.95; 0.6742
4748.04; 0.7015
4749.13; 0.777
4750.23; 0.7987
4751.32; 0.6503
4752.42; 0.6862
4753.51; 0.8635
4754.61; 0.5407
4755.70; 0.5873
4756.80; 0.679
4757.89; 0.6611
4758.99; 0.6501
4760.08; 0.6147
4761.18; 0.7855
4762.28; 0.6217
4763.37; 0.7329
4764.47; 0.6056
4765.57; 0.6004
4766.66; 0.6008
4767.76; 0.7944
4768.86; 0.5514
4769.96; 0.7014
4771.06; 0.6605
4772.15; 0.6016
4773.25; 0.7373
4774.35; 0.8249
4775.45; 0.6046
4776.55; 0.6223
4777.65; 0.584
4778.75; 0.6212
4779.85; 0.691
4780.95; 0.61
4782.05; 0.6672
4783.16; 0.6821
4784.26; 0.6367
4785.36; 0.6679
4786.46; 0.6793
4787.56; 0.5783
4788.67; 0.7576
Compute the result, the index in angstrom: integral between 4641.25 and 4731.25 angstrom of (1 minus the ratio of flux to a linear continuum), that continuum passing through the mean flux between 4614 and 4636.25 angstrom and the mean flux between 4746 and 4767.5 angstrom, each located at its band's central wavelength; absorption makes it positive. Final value 8.1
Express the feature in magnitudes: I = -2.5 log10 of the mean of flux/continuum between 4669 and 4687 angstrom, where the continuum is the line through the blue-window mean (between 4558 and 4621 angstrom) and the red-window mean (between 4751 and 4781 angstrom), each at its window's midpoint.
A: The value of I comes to 0.04 mag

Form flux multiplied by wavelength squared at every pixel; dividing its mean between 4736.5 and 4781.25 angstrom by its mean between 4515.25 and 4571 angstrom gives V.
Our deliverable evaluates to 1.2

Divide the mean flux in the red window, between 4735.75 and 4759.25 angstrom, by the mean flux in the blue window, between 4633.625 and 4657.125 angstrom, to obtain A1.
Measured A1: 1.10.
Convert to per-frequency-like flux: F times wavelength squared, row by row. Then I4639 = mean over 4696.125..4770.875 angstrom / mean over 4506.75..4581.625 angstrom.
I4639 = 1.10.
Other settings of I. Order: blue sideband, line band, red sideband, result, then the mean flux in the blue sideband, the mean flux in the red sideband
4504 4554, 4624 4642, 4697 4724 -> -0.11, 0.63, 0.613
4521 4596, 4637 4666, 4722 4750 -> 0.01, 0.625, 0.653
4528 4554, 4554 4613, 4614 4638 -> 0.01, 0.6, 0.689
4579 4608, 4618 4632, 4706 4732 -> -0.11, 0.63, 0.618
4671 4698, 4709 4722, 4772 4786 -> 0.02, 0.632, 0.659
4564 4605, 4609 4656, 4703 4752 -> -0.04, 0.635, 0.638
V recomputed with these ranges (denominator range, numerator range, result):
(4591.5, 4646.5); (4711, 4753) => 1.03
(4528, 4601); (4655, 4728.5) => 1.06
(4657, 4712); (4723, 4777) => 1.09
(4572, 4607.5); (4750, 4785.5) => 1.14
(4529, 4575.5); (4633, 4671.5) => 1.05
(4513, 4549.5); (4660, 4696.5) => 1.09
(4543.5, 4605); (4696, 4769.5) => 1.09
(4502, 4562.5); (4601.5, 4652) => 1.09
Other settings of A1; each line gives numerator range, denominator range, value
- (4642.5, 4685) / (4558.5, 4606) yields 0.98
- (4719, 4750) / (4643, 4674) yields 1.03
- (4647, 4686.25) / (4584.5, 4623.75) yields 0.97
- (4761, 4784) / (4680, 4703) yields 1.07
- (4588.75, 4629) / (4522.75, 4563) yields 1.09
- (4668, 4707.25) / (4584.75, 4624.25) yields 0.95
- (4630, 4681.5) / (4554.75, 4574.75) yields 0.99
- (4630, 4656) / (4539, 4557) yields 1.04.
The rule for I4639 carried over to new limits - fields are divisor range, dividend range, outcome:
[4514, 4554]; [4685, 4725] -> 1.08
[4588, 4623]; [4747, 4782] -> 1.10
